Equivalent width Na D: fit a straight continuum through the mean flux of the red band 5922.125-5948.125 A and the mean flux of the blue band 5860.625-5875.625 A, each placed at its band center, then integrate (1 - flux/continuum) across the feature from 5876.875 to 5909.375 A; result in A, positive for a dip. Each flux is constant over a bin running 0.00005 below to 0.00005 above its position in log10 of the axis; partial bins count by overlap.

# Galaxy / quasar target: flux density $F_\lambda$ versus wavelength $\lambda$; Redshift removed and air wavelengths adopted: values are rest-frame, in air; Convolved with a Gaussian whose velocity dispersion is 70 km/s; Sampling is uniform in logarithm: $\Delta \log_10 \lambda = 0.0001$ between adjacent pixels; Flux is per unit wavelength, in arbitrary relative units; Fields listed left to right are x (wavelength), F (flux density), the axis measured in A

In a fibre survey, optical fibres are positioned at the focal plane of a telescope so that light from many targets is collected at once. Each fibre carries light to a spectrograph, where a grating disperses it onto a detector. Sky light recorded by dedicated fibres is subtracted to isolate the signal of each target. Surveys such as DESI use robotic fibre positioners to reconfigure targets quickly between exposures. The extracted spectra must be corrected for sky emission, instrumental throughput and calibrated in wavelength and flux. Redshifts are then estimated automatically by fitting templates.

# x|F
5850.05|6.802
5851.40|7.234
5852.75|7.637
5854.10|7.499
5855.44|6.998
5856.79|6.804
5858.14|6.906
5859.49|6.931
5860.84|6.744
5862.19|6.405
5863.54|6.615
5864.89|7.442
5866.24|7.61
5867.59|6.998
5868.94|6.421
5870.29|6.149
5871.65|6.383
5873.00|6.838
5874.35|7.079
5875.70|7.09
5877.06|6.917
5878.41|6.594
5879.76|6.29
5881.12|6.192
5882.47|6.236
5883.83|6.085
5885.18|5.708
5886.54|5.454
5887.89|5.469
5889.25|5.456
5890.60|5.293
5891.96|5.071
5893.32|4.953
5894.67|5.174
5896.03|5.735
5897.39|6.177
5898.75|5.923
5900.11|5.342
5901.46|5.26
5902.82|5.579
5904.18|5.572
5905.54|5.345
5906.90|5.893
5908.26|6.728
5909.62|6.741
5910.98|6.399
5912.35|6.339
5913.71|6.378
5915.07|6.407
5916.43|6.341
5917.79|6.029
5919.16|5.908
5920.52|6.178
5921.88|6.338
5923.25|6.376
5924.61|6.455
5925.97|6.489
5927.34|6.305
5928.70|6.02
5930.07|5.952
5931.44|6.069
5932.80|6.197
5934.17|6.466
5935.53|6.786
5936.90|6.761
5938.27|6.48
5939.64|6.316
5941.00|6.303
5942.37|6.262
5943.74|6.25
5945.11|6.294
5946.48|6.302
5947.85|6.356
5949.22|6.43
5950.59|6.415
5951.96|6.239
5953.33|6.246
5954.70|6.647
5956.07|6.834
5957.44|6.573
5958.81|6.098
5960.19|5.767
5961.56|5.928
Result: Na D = 4.3 A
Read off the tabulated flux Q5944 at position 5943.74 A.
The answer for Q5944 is 6.25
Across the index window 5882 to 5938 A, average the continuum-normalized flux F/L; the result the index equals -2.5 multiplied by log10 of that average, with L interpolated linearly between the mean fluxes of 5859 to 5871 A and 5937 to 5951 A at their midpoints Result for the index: 0.10 mag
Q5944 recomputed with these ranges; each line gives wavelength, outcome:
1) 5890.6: 5.293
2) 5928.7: 6.02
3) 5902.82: 5.579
